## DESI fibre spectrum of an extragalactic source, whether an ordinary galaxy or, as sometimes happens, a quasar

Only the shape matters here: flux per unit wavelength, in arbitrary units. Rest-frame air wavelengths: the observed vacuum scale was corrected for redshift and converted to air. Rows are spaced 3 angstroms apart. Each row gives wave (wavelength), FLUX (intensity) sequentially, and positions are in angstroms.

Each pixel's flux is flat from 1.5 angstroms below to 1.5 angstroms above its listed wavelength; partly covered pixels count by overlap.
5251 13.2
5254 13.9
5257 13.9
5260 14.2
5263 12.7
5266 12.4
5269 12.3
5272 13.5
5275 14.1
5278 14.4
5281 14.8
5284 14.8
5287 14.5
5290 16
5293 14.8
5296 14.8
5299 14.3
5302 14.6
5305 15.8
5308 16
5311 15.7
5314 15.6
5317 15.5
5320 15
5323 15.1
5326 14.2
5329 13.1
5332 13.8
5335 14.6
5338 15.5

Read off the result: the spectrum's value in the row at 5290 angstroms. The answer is 16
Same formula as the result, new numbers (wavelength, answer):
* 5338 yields 15.5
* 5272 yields 13.5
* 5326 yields 14.2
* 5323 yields 15.1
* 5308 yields 16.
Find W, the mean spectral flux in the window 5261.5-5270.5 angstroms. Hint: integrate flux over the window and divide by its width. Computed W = 12.5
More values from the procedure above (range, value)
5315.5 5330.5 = 14.6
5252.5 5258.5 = 13.9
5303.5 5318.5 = 15.7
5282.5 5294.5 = 15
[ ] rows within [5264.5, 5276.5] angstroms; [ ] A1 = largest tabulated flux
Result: 14.1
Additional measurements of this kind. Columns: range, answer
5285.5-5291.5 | 16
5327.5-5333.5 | 13.8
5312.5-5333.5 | 15.6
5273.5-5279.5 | 14.4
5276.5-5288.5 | 14.8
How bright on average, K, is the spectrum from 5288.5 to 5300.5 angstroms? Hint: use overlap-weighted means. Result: 15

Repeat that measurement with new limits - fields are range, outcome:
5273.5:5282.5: 14.4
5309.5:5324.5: 15.4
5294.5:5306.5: 14.9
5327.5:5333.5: 13.5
